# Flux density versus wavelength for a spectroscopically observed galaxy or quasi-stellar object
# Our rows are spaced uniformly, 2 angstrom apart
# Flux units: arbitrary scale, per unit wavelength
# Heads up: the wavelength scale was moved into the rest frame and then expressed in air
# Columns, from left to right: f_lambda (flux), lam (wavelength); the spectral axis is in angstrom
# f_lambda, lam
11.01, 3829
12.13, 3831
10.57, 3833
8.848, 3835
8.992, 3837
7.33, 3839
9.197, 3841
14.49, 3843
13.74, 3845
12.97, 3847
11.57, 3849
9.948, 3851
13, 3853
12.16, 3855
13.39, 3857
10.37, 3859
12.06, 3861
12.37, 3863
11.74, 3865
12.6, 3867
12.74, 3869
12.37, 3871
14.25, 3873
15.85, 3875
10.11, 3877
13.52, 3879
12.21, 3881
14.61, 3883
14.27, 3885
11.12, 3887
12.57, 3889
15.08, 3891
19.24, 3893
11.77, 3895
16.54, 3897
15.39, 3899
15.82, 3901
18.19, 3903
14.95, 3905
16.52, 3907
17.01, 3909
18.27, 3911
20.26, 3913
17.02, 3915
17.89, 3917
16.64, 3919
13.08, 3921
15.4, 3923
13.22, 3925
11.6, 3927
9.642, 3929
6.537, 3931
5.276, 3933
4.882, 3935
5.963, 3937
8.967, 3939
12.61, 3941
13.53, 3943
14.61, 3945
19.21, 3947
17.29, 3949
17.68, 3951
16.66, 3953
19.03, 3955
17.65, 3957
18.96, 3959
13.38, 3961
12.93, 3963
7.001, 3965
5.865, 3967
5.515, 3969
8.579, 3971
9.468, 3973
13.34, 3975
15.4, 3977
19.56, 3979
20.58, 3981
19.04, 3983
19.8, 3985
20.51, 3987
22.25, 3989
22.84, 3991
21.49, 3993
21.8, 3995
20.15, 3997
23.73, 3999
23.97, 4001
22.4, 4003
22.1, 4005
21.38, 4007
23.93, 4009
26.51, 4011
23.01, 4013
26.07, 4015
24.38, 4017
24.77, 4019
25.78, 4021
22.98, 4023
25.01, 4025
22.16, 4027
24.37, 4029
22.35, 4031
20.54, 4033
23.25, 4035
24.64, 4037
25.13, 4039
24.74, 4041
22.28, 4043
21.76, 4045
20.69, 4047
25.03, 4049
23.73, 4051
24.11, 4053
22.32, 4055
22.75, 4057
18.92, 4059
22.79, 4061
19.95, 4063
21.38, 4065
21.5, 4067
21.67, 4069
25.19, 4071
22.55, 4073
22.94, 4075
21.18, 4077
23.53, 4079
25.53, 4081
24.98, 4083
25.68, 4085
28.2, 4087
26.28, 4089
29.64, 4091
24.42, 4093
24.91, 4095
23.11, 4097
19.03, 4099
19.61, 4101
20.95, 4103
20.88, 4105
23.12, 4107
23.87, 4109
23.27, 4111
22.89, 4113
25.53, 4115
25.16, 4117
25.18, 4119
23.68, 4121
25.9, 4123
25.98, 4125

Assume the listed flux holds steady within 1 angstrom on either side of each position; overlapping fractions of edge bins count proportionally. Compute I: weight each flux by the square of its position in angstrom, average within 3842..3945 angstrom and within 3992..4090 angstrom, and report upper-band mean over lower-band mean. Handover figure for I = 1.89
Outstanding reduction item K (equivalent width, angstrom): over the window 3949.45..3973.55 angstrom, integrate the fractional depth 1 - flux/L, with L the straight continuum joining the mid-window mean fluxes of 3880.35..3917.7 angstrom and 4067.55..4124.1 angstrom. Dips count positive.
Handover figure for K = 7.0 angstrom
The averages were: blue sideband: 15.7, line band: 12.9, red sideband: 23.9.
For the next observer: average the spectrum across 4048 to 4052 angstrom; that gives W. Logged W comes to 24.4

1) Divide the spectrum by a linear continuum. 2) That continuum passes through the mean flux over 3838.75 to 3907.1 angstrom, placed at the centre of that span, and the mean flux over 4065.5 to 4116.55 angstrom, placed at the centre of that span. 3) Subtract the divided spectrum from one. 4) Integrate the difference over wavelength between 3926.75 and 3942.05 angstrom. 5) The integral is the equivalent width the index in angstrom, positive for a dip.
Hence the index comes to 7.7 angstrom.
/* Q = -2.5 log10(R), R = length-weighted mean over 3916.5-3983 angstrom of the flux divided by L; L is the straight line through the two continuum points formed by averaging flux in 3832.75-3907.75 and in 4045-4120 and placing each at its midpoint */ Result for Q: 0.28 mag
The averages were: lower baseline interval 13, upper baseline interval 23.3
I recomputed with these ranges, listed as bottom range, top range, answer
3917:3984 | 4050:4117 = 1.90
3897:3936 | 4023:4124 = 1.79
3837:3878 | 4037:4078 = 2.07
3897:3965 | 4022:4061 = 1.69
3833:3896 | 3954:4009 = 1.50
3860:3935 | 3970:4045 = 1.65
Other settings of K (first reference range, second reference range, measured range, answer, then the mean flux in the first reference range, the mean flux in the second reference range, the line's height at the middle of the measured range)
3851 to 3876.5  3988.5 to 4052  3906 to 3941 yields 7.7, 12.6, 23.3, 16.7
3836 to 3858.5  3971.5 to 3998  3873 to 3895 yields -0.6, 11.5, 18.7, 13.4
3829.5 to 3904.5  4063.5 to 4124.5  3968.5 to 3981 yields 3.5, 12.8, 23.7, 18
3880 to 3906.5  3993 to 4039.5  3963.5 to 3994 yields 8.2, 14.8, 23.4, 20.8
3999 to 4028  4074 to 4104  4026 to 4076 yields 2.7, 23.9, 24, 23.9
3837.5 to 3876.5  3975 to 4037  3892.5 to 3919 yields -2.2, 12.1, 22.3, 15.5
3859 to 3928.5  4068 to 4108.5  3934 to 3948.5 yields 4.5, 14.5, 23.7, 16.7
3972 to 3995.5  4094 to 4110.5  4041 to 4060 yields -1.8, 18.8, 22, 20.6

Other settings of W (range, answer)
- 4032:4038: 22.8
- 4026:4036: 22.5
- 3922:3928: 13.4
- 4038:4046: 23.5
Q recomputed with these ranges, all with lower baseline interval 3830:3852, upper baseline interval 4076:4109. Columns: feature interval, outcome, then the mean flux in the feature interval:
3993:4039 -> -0.178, 23.4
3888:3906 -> -0.129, 15.5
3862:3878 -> -0.032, 12.8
